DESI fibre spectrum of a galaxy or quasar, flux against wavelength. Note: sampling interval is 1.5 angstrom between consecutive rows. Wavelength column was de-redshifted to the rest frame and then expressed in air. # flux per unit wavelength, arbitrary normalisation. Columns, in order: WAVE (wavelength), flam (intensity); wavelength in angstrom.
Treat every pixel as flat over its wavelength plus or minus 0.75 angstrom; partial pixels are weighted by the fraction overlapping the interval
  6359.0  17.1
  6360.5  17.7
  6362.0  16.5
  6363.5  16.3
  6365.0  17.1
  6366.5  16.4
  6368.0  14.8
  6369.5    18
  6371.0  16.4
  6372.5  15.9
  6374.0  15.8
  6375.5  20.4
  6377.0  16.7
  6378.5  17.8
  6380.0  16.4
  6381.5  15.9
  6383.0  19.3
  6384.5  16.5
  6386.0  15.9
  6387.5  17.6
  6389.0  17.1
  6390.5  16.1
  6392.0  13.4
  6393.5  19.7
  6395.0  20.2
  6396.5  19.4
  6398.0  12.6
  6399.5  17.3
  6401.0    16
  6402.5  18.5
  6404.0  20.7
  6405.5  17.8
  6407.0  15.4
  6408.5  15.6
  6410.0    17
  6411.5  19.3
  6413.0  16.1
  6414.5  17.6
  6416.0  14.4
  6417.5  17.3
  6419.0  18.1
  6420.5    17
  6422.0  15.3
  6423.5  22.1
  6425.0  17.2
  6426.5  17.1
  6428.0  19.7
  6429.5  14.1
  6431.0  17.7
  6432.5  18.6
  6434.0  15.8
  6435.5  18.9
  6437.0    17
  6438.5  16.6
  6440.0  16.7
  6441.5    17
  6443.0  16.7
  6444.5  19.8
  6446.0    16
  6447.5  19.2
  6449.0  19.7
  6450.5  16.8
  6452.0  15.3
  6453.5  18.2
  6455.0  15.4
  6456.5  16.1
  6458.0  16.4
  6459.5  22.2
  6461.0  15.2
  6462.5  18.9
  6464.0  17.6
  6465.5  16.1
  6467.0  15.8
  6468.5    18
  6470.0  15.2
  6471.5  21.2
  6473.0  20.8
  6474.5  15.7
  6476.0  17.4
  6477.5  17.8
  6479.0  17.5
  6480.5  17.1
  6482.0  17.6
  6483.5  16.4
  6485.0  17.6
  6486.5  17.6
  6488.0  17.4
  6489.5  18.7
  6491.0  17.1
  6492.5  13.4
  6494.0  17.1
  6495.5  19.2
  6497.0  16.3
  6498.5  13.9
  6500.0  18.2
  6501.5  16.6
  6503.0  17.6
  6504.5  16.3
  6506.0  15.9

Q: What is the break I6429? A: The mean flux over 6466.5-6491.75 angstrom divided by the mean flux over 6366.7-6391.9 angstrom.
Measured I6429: 1.05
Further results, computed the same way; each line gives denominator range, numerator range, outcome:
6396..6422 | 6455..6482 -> 1.03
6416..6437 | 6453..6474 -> 1.01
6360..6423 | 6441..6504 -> 1.02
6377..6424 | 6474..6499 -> 0.99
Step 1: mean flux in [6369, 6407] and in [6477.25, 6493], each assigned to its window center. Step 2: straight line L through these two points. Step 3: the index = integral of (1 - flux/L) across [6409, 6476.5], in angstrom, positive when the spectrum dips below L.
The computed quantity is -1.0 angstrom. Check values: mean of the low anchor 17.2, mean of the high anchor 17.1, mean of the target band 17.4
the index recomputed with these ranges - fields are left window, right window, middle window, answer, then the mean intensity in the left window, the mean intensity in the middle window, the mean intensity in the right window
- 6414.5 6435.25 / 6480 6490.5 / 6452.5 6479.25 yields -0.1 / 17.3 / 17.5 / 17.5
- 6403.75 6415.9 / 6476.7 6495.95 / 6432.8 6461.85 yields -0.3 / 17.1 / 17.3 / 17.2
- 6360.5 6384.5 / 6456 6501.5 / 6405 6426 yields -0.1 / 16.9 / 17.1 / 17.3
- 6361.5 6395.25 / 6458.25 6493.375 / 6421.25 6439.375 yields -0.3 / 16.9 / 17.5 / 17.5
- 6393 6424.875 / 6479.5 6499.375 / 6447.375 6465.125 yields -0.4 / 17.5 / 17.5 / 16.9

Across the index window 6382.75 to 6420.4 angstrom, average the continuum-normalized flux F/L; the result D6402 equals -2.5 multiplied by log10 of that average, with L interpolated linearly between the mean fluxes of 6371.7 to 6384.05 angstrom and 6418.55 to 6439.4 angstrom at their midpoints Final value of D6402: 0.02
